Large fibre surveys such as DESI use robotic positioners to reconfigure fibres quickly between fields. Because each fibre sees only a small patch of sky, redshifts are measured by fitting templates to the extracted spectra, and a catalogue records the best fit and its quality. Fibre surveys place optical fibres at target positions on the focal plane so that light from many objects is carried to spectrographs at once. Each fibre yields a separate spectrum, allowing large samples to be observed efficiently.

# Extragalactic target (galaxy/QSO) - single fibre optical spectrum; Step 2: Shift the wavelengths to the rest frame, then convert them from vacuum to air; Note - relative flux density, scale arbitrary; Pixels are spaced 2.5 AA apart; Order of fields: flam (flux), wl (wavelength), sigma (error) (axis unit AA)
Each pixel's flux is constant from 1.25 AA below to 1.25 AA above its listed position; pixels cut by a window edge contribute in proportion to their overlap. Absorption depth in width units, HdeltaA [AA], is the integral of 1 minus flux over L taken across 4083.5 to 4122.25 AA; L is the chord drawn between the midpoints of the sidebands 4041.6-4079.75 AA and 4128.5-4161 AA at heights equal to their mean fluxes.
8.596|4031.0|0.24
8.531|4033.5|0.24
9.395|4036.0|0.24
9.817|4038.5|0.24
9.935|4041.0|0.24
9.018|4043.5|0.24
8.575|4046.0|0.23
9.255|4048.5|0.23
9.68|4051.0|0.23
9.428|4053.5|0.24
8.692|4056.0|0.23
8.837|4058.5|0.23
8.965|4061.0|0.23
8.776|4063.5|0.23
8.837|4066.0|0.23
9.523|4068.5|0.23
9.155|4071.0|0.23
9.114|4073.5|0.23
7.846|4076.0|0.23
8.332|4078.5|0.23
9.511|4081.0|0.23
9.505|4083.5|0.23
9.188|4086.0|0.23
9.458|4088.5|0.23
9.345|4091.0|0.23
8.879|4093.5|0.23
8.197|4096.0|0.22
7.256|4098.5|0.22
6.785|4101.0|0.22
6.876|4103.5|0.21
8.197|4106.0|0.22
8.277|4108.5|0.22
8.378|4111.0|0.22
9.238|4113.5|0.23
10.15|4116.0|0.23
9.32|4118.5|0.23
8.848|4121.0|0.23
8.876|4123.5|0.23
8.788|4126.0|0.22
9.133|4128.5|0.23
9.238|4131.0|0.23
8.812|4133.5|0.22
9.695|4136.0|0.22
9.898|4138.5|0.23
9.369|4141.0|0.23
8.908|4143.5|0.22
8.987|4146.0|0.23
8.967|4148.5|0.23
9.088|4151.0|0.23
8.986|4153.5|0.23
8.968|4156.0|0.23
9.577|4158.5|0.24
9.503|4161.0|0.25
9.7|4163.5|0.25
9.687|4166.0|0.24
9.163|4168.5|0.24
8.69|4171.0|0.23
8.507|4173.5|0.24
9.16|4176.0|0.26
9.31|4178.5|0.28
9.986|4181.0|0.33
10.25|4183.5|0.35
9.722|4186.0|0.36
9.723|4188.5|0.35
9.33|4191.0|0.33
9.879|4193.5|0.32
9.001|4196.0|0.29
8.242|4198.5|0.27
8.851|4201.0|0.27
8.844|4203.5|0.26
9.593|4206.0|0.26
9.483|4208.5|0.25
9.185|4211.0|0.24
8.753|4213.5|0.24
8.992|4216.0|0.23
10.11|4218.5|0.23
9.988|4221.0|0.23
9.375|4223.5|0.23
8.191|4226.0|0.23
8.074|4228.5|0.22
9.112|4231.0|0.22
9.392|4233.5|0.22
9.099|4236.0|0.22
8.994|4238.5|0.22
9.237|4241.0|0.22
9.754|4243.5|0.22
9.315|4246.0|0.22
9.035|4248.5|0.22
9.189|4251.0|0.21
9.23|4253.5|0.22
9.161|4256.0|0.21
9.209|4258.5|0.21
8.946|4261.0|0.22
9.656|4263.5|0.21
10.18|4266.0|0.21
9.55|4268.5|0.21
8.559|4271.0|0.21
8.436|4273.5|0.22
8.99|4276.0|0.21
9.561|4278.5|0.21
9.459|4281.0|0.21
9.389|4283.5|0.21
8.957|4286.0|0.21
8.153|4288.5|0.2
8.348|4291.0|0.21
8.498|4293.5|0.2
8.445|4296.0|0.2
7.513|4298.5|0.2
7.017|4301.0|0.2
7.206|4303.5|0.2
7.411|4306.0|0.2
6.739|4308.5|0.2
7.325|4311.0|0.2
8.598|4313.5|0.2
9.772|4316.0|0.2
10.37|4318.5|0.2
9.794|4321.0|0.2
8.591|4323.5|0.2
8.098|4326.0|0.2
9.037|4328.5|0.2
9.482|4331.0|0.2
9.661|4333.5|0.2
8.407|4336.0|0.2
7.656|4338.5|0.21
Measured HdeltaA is 2.1 AA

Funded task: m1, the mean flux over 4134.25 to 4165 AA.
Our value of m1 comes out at 9.3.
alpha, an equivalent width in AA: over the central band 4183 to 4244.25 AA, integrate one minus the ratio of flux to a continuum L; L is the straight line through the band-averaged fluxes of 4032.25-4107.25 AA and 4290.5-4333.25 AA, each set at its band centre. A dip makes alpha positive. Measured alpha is -4.7 AA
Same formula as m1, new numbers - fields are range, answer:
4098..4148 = 8.78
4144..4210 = 9.27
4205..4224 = 9.44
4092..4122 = 8.37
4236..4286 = 9.24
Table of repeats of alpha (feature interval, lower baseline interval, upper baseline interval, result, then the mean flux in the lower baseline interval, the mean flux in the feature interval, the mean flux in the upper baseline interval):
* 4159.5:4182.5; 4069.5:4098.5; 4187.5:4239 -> -0.6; 8.89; 9.31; 9.15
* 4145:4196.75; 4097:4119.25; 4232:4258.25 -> -3.8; 8.25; 9.35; 9.24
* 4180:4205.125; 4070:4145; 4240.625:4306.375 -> -1.6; 8.82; 9.38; 8.84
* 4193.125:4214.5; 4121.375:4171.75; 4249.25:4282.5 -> 0.4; 9.2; 9.06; 9.24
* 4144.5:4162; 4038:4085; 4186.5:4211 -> 0.1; 9.08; 9.15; 9.23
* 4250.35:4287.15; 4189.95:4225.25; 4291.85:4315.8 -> -4.2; 9.24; 9.23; 7.74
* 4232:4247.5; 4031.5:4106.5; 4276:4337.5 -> -1.1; 8.83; 9.29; 8.58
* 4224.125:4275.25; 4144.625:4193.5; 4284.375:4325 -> -2.3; 9.34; 9.12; 8.3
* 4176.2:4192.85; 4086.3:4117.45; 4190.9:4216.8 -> -1.3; 8.45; 9.69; 9.1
